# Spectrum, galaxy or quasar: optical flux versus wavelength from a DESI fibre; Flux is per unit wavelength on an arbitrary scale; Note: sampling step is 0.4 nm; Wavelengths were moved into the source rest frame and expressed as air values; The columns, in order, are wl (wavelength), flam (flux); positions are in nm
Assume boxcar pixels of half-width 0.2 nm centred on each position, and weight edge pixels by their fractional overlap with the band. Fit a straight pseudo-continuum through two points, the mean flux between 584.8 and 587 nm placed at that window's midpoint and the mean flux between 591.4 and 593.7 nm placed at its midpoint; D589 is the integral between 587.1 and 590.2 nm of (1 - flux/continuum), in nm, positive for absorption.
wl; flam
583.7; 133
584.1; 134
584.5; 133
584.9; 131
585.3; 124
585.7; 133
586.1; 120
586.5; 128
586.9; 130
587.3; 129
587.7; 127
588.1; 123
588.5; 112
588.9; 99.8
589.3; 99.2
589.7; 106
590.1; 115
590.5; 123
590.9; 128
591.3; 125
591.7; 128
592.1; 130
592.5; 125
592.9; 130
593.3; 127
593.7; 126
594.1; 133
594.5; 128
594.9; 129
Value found 0.333 nm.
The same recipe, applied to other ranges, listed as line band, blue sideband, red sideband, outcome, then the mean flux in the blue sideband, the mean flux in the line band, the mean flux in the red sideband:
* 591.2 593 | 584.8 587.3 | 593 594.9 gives 0.011 nm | 128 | 128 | 129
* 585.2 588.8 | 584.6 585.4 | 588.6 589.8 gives -0.266 nm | 129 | 124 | 102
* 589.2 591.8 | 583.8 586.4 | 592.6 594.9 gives 0.218 nm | 129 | 118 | 129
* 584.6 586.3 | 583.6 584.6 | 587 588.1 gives 0.048 nm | 133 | 127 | 127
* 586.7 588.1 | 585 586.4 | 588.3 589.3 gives -0.167 nm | 126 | 128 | 105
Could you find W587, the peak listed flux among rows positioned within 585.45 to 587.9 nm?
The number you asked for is 133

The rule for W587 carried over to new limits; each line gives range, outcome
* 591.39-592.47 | 130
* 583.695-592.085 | 134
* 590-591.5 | 128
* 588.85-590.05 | 106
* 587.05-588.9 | 129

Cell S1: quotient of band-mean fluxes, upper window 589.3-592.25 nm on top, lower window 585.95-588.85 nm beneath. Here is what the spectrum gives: 1.0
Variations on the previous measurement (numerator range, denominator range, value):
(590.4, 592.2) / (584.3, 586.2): 0.99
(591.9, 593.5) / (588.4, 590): 1.23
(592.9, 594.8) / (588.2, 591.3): 1.14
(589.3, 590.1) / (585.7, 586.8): 0.84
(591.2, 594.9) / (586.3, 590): 1.09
